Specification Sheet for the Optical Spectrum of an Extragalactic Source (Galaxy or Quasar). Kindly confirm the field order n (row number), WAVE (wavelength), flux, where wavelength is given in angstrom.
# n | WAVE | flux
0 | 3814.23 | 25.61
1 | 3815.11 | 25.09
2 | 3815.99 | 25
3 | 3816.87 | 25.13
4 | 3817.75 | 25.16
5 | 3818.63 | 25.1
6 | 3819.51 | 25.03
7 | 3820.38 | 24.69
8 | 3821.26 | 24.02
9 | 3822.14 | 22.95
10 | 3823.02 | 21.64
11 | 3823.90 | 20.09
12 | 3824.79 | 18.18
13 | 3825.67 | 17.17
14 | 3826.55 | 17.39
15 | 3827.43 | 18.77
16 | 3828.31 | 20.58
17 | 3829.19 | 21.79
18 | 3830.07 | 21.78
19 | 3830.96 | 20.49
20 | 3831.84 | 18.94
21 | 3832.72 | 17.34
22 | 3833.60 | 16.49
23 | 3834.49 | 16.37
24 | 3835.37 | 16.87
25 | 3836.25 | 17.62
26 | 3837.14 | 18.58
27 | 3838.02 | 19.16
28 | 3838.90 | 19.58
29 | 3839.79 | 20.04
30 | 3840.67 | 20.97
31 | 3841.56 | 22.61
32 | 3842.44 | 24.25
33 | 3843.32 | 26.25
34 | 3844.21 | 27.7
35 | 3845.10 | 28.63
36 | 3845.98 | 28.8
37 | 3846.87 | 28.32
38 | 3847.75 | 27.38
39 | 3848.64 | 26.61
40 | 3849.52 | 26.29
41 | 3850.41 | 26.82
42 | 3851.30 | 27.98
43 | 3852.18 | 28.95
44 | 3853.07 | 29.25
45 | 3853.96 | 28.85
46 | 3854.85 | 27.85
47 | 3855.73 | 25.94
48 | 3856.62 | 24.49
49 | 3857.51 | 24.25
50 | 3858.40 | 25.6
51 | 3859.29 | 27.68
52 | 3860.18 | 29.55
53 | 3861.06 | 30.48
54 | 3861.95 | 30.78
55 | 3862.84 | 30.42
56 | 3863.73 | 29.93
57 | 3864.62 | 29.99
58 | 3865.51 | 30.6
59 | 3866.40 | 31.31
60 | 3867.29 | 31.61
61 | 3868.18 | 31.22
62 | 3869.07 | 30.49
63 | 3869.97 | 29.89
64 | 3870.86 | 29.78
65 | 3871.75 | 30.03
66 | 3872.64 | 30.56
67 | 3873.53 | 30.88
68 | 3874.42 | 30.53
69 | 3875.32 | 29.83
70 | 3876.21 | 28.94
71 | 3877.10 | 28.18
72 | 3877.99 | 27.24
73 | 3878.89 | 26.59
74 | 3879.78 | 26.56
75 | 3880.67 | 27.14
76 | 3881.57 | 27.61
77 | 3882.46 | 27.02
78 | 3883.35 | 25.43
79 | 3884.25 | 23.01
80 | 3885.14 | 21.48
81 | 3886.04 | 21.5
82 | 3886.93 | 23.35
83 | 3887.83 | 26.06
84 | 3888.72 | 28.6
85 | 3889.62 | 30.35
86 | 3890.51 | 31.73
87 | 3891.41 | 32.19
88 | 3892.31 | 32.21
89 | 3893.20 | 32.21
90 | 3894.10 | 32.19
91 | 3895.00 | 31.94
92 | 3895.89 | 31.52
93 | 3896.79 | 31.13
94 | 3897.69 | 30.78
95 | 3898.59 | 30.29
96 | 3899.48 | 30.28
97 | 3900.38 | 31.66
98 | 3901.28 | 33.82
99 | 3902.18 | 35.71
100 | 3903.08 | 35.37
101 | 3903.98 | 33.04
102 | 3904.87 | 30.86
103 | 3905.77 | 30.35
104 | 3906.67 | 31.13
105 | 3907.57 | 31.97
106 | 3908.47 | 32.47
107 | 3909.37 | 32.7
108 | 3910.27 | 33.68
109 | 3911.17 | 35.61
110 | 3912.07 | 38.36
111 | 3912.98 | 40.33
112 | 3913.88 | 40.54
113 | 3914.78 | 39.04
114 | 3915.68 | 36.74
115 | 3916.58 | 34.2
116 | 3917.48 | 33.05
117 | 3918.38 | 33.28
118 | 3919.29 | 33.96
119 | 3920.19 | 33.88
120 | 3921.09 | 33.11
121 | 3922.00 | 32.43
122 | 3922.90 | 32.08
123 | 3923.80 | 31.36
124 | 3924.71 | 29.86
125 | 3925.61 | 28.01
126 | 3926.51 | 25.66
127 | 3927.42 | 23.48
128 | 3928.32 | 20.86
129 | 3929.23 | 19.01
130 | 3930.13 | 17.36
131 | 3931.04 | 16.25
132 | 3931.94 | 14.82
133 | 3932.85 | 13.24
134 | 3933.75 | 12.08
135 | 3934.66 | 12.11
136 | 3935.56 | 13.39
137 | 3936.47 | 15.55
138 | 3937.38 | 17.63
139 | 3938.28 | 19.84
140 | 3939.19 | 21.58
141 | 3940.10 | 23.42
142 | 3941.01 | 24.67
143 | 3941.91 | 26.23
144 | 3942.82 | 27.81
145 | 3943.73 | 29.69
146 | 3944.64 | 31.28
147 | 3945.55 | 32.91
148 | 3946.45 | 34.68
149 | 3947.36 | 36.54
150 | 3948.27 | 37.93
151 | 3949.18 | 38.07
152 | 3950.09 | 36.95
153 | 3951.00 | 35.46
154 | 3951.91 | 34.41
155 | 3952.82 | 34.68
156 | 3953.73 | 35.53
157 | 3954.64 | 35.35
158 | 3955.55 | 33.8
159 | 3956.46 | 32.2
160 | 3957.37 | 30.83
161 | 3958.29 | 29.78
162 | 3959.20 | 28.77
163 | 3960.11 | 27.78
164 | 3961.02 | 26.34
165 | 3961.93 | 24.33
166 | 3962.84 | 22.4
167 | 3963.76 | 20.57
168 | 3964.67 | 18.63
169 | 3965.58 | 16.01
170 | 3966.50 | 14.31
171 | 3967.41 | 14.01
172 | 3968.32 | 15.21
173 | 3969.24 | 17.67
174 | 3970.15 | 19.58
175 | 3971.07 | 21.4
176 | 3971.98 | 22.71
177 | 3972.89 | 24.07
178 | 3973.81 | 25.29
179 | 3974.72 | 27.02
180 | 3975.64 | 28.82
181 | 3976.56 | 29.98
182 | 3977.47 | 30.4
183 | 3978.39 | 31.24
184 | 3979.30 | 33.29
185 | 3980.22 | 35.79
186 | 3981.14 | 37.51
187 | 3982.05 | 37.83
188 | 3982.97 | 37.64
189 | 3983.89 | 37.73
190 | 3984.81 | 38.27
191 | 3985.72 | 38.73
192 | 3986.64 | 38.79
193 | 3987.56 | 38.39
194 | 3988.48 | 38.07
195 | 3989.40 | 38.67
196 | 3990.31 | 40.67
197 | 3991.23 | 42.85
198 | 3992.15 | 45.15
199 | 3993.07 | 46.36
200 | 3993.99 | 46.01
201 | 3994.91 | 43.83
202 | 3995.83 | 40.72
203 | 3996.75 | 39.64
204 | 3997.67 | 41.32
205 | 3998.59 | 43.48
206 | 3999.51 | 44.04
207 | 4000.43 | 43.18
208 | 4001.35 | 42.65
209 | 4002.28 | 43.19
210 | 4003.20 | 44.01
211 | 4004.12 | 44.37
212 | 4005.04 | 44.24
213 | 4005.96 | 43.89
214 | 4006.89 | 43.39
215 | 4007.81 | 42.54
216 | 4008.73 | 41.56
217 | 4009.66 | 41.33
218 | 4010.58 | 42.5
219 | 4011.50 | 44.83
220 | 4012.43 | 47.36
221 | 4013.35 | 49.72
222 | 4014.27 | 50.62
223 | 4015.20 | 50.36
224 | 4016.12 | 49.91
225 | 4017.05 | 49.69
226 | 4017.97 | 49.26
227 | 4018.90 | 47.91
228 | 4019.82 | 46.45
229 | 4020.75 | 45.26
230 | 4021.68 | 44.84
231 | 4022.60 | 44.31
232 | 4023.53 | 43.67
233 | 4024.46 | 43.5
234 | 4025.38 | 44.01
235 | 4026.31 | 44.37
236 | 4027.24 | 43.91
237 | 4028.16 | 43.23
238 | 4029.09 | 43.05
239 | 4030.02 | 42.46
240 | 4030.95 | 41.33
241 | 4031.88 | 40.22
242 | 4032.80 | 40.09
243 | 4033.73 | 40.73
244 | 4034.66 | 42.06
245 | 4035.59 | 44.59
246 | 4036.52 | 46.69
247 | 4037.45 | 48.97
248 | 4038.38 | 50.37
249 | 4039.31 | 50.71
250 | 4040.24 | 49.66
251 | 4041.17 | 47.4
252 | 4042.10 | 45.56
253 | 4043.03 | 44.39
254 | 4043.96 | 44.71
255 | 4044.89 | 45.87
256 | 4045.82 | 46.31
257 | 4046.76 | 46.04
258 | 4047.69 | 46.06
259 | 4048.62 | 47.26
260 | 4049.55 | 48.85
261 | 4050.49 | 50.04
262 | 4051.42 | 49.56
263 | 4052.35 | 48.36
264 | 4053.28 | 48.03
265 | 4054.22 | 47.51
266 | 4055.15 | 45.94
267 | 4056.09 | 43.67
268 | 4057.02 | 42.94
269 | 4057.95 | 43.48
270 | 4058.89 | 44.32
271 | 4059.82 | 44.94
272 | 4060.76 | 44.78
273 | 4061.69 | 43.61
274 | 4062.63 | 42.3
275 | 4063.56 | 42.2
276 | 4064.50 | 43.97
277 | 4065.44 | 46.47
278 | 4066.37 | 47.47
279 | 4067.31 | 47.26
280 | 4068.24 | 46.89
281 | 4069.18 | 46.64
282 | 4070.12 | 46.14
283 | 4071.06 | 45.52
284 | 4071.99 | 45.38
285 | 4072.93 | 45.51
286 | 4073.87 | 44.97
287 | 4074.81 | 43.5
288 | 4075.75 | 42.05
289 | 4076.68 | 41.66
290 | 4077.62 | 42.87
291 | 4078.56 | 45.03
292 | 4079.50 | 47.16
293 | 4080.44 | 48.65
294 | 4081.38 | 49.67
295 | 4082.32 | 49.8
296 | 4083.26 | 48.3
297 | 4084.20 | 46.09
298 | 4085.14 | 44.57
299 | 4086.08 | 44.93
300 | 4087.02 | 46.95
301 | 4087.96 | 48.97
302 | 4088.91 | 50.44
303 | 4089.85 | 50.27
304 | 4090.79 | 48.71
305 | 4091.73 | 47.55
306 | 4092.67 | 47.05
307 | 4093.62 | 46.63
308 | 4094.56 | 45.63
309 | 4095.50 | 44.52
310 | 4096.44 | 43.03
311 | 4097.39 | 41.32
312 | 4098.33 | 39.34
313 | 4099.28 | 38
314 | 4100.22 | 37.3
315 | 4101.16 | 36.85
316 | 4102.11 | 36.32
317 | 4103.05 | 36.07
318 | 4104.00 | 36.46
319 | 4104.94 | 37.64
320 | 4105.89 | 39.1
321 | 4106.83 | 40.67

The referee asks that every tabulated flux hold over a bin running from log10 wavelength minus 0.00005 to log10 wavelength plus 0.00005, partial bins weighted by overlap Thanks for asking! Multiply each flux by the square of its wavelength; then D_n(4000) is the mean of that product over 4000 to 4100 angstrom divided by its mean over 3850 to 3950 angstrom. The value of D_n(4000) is 1.7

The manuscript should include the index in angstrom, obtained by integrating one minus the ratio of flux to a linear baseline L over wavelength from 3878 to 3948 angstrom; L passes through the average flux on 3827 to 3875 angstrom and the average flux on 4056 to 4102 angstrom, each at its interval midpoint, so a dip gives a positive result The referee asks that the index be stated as 5.3 angstrom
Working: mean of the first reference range 25.7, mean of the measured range 28.4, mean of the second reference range 45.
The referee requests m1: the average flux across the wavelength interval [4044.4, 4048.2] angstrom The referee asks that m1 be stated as 46.1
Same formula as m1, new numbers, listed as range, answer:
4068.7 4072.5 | 45.9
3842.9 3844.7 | 26.9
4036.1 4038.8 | 48.7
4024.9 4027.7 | 44.2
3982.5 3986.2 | 38.1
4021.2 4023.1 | 44.5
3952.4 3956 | 34.9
